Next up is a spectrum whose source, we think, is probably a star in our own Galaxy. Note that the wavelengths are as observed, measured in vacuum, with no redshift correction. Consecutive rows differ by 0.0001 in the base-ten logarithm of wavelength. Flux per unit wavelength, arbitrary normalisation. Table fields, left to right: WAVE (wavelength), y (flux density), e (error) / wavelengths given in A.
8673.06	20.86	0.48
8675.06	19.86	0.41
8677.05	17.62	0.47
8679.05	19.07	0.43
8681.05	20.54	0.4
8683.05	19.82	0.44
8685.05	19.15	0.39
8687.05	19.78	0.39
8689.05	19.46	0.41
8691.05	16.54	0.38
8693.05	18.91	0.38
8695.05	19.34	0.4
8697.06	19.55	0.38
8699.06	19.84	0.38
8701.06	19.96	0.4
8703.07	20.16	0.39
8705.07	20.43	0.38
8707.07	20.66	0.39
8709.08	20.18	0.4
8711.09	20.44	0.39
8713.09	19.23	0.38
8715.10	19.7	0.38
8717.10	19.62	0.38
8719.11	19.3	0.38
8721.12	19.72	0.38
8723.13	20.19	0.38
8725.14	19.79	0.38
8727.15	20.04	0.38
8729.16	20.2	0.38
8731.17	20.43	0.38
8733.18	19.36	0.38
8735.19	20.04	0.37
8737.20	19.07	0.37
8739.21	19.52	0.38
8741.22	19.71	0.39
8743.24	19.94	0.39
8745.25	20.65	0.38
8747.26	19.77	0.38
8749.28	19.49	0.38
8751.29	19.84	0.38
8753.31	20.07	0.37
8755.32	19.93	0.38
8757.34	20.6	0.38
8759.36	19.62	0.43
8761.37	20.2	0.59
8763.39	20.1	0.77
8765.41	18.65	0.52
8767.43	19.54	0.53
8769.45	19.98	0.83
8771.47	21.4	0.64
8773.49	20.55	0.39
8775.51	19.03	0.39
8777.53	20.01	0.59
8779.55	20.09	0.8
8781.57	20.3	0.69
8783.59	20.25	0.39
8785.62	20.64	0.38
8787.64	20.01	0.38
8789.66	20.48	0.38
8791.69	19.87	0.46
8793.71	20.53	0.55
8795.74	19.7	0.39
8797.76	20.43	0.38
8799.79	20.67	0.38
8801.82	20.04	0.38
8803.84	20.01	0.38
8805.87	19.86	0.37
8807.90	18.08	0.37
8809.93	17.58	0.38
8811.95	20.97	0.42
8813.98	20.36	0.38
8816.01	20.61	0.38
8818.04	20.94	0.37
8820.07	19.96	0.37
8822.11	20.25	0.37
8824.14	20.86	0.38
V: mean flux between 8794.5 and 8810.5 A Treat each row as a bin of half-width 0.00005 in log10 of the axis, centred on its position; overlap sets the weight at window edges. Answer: 19.6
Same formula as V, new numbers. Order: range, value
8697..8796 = 20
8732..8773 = 19.9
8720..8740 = 19.8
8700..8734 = 20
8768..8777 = 20.2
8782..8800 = 20.3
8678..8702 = 19.3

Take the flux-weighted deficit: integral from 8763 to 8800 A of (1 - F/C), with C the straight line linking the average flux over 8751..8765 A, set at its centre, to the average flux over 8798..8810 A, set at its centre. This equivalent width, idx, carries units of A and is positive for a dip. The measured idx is -0.6 A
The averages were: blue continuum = 20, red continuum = 19.6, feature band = 20.1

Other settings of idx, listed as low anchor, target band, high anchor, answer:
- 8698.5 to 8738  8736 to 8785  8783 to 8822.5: 0.1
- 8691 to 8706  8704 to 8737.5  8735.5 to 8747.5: -0.4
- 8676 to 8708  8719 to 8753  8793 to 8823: -0.4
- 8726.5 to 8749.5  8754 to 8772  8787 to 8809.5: -0.1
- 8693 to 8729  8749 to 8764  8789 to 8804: 0.0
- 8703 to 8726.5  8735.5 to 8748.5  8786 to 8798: 0.2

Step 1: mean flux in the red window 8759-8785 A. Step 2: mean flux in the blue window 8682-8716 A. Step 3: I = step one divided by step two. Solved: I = 1.0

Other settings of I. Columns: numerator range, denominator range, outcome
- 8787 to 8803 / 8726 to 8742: 1.02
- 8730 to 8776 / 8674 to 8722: 1.02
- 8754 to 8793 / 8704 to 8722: 1.01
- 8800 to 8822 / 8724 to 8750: 1.00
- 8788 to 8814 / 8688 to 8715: 1.01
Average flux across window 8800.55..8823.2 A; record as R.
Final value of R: 19.9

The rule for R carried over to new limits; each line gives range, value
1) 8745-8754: 19.9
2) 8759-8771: 19.8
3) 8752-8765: 20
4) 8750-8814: 20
